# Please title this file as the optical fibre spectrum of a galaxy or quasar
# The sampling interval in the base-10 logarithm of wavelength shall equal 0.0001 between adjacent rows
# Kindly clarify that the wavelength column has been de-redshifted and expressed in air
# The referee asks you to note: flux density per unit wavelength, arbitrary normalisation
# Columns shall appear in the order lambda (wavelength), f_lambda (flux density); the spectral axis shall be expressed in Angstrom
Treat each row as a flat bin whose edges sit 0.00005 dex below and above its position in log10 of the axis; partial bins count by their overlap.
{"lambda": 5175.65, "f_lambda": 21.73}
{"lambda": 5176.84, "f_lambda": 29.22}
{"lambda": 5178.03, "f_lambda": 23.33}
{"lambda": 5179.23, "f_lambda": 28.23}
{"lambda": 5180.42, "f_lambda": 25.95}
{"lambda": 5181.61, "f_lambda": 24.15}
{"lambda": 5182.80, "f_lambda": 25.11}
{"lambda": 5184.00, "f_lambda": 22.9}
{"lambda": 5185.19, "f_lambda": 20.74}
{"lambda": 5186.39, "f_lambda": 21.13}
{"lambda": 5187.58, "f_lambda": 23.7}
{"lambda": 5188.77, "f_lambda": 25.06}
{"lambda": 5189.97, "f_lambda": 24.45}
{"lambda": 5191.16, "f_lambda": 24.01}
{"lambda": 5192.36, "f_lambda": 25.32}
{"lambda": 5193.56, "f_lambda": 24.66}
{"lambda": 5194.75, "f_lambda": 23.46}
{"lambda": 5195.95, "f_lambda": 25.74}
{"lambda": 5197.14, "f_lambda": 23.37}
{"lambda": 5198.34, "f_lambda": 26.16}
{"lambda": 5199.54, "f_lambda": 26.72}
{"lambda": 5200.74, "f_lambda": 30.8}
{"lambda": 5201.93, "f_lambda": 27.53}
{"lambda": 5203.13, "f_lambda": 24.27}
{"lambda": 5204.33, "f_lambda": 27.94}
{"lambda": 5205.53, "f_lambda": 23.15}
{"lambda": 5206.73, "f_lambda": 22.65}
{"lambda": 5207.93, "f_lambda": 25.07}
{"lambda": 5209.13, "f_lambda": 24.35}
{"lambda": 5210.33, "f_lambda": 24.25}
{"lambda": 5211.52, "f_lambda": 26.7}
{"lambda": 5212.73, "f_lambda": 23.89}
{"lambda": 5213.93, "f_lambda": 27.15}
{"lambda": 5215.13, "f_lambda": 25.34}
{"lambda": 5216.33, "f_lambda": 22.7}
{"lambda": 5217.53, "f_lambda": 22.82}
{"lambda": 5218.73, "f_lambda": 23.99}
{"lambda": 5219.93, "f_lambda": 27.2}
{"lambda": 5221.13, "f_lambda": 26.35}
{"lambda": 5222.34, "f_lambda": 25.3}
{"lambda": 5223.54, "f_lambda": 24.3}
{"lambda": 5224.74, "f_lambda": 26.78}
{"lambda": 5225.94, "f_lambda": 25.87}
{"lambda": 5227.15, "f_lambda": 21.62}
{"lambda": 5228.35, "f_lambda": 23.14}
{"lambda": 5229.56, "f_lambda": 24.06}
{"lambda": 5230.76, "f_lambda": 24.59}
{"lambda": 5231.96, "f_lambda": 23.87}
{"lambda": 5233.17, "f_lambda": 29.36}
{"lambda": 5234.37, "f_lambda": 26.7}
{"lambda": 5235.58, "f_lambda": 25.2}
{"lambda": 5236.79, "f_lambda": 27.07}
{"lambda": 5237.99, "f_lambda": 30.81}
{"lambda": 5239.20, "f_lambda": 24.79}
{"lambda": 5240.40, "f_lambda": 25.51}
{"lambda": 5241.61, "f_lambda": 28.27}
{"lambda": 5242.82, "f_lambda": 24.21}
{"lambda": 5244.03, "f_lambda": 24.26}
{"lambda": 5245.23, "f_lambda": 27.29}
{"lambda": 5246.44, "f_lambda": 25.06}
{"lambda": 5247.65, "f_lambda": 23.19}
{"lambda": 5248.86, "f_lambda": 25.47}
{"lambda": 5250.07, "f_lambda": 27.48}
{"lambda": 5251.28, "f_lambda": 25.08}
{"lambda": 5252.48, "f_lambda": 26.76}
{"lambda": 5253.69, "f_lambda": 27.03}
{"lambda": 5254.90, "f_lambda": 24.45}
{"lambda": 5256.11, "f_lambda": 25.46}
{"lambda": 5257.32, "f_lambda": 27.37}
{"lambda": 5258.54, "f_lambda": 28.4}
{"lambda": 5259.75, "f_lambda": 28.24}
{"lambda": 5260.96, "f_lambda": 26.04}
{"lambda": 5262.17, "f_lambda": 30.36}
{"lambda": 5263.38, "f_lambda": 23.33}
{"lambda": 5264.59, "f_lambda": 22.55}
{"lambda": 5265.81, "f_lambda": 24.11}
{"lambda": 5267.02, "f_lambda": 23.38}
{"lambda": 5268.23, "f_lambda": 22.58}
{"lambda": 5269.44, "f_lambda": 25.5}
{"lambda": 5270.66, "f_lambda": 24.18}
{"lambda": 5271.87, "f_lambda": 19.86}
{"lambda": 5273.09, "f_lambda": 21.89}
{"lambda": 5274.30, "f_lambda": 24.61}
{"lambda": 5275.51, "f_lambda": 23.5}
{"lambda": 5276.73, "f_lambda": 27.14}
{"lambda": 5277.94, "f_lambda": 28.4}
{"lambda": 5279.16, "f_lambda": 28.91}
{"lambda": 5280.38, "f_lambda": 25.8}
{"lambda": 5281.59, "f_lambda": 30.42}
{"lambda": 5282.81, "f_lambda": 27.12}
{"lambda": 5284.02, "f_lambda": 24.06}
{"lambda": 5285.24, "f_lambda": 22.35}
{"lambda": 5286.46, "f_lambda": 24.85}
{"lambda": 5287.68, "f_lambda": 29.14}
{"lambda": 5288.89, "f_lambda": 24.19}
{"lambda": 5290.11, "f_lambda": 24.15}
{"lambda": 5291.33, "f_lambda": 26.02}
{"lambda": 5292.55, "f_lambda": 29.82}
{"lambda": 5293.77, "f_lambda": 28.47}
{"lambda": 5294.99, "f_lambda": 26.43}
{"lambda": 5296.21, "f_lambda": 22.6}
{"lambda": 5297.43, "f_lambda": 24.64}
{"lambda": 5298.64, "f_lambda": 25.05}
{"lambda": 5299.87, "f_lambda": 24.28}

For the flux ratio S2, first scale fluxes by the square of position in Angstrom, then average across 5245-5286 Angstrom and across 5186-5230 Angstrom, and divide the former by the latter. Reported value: 1.0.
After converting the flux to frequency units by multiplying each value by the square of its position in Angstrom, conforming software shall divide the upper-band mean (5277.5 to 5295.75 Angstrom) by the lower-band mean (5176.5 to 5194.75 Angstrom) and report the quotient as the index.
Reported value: 1.1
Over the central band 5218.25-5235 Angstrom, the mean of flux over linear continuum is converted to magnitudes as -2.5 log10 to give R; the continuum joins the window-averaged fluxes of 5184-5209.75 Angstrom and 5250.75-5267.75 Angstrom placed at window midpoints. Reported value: 0.00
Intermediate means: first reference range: 24.7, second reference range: 25.9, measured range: 25.2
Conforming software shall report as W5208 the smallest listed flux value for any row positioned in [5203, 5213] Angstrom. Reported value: 22.65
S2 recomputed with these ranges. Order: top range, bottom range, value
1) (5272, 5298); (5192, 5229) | 1.06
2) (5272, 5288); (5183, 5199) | 1.11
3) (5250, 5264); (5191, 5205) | 1.05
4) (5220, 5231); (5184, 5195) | 1.07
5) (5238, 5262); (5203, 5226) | 1.06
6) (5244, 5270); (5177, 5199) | 1.08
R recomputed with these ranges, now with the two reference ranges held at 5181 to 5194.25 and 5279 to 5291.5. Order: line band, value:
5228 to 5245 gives -0.04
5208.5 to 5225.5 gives -0.03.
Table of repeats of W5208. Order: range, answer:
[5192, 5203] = 23.37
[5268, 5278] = 19.86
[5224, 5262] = 21.62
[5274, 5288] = 22.35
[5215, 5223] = 22.7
